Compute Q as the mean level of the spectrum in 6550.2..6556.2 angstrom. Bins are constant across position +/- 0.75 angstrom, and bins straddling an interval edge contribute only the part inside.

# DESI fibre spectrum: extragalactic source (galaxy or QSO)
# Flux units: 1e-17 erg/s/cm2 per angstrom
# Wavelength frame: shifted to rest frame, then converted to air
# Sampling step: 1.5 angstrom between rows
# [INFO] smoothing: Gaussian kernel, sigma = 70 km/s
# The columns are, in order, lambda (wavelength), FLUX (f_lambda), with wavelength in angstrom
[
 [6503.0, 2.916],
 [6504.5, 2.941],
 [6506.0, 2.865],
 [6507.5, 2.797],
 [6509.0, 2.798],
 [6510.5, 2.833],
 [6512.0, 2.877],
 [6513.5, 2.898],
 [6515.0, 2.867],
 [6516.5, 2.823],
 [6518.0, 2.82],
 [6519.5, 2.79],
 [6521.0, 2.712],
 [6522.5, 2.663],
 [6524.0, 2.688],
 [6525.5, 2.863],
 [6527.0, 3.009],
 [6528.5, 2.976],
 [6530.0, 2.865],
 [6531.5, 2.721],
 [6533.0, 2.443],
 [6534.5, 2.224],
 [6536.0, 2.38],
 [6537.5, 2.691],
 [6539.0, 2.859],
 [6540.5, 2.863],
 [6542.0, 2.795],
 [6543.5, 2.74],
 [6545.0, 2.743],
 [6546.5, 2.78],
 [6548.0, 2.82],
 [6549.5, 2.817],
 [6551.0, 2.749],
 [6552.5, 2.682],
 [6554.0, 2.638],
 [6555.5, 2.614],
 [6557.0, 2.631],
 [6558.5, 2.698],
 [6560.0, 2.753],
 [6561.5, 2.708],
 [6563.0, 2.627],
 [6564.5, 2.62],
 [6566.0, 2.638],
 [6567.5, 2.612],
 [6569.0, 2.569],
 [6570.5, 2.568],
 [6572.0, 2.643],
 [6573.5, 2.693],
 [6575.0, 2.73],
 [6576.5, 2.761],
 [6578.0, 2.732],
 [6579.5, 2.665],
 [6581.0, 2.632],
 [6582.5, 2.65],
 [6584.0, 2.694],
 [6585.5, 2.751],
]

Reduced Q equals 2.67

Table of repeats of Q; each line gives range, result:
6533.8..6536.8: 2.31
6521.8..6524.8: 2.68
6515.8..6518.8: 2.82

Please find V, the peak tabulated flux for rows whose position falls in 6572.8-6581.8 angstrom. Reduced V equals 2.761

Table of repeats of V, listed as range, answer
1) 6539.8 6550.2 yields 2.863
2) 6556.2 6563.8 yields 2.753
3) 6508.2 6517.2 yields 2.898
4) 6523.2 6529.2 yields 3.009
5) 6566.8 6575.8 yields 2.73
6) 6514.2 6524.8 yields 2.867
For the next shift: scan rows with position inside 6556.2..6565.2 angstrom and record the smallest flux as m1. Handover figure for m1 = 2.62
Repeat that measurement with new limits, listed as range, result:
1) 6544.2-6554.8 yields 2.638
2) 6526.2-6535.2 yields 2.224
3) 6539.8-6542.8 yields 2.795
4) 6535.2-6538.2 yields 2.38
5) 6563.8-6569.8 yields 2.569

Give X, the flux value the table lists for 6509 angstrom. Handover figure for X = 2.798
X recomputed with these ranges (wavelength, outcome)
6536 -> 2.38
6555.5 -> 2.614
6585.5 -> 2.751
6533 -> 2.443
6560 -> 2.753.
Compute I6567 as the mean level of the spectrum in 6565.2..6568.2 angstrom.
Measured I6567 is 2.63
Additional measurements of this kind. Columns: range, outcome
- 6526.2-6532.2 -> 2.89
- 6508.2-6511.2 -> 2.81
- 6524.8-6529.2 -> 2.95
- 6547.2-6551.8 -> 2.79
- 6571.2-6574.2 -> 2.67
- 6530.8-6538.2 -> 2.49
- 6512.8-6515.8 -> 2.88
